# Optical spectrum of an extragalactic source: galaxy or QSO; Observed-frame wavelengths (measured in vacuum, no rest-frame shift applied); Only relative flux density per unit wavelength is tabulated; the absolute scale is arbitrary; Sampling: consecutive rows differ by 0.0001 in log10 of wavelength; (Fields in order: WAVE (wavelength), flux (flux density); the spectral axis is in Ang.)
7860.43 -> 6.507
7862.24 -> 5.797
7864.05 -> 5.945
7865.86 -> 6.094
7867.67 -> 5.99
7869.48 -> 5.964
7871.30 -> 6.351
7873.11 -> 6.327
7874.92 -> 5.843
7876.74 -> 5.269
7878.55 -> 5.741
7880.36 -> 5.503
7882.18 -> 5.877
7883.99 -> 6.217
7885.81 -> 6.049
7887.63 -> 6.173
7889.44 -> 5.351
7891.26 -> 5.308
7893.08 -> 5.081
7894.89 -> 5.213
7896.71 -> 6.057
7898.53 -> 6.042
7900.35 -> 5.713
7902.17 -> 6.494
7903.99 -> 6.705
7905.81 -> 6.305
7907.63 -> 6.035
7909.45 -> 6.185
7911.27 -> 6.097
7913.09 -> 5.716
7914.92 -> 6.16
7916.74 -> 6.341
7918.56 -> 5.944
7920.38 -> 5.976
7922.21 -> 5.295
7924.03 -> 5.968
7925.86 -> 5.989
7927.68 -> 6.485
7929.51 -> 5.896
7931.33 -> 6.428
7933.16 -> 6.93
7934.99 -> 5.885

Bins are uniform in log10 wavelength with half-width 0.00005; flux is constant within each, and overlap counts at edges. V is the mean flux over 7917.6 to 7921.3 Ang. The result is 5.97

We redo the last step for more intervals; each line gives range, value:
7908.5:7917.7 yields 6.1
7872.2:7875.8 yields 6.1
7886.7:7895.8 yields 5.43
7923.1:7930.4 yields 6.08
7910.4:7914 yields 5.91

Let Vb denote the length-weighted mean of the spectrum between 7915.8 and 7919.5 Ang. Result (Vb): 6.16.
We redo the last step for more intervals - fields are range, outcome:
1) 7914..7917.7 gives 6.24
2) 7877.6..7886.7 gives 5.88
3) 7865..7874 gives 6.14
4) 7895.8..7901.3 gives 5.94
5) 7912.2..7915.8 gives 5.92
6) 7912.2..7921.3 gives 6.03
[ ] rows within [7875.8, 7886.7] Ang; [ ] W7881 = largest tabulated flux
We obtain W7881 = 6.217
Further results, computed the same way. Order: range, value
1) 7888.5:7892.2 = 5.351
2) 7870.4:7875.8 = 6.351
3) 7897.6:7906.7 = 6.705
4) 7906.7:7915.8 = 6.185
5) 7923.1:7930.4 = 6.485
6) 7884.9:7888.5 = 6.173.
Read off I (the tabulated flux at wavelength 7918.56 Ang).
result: 5.944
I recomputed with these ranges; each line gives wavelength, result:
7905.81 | 6.305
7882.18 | 5.877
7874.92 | 5.843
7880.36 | 5.503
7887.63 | 6.173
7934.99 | 5.885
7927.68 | 6.485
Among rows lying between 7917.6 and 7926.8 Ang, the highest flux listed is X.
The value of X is 5.989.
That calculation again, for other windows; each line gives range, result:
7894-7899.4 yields 6.057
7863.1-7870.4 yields 6.094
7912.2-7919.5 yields 6.341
